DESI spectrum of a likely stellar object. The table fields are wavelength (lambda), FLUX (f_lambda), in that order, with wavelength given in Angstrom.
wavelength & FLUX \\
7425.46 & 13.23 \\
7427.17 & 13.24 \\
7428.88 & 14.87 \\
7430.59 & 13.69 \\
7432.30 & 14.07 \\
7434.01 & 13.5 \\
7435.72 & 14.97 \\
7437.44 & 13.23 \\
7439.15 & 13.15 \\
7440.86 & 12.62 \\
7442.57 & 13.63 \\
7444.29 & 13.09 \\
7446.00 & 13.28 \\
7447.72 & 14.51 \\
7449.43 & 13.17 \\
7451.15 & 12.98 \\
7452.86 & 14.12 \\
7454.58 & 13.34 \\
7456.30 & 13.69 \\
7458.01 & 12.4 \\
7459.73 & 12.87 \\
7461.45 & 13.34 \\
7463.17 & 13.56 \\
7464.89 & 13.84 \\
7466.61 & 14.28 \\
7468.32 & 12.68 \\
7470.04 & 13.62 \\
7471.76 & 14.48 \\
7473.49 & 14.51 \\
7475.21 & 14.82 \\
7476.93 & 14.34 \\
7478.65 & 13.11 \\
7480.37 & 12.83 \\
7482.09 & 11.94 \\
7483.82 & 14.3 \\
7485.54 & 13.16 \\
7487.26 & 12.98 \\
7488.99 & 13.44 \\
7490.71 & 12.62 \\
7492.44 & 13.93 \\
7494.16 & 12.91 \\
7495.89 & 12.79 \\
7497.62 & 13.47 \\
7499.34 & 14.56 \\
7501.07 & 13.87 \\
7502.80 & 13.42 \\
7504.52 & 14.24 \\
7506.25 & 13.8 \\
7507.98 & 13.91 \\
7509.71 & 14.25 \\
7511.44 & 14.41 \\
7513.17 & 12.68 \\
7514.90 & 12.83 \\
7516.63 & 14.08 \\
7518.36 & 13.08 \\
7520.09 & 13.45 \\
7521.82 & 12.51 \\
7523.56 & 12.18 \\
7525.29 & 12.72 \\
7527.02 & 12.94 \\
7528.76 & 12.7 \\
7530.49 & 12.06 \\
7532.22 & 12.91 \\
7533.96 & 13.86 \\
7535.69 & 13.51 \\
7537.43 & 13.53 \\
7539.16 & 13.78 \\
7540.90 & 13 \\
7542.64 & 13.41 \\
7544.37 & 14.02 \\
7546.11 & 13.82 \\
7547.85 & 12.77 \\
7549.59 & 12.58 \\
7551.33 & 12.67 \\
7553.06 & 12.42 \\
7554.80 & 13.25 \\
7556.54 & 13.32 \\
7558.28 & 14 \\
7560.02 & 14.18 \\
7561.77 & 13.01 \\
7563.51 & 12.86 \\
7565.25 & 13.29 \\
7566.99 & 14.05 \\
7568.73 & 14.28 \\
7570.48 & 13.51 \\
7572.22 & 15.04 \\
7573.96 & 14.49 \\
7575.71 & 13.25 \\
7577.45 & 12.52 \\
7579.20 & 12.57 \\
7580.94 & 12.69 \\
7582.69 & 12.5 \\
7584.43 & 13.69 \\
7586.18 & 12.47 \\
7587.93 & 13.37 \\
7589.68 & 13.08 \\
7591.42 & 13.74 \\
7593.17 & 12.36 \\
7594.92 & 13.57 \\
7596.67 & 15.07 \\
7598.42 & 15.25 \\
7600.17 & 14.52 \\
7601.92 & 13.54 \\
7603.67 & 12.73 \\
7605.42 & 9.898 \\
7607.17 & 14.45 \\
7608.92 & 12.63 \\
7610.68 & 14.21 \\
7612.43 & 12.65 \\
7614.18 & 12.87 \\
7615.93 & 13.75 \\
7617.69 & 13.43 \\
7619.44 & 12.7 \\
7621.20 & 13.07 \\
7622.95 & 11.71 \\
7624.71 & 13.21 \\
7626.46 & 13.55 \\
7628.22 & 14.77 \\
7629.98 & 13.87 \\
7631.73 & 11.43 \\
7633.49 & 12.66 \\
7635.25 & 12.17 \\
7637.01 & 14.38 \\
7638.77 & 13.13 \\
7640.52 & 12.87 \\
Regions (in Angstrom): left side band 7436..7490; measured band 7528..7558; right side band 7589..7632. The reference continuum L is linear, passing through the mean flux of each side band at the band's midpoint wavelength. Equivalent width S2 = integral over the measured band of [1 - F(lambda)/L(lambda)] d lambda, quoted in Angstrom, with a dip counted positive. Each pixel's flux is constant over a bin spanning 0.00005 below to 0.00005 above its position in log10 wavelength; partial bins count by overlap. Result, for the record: 0.5 Angstrom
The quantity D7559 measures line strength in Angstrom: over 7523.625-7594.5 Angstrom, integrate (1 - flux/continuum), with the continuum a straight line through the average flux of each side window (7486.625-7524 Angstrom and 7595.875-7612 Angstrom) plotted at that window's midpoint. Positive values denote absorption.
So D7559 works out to 1.4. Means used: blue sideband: 13.4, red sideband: 13.6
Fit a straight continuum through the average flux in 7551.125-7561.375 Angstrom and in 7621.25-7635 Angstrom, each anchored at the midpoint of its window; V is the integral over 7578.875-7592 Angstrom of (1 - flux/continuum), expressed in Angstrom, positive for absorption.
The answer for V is 0.2 Angstrom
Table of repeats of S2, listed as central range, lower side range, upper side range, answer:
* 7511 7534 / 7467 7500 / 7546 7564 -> 0.6 Angstrom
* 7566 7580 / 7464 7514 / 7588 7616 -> -0.3 Angstrom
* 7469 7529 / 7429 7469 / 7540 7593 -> -0.1 Angstrom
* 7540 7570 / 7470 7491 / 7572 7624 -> 0.0 Angstrom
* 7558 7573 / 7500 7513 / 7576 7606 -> -0.4 Angstrom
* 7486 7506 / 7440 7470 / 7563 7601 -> -0.1 Angstrom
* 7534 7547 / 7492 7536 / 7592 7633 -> -0.3 Angstrom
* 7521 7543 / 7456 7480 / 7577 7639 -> 0.7 Angstrom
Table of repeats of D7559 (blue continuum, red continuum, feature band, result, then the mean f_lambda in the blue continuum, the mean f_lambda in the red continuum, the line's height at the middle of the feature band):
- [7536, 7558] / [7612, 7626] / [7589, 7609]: -0.6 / 13.2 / 13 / 13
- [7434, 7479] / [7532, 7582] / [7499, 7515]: -0.4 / 13.6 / 13.4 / 13.5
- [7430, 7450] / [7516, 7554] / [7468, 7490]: -0.3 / 13.6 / 13.1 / 13.4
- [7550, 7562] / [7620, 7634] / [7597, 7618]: -0.4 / 13.2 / 13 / 13.1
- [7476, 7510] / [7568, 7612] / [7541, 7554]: 0.3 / 13.5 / 13.4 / 13.4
